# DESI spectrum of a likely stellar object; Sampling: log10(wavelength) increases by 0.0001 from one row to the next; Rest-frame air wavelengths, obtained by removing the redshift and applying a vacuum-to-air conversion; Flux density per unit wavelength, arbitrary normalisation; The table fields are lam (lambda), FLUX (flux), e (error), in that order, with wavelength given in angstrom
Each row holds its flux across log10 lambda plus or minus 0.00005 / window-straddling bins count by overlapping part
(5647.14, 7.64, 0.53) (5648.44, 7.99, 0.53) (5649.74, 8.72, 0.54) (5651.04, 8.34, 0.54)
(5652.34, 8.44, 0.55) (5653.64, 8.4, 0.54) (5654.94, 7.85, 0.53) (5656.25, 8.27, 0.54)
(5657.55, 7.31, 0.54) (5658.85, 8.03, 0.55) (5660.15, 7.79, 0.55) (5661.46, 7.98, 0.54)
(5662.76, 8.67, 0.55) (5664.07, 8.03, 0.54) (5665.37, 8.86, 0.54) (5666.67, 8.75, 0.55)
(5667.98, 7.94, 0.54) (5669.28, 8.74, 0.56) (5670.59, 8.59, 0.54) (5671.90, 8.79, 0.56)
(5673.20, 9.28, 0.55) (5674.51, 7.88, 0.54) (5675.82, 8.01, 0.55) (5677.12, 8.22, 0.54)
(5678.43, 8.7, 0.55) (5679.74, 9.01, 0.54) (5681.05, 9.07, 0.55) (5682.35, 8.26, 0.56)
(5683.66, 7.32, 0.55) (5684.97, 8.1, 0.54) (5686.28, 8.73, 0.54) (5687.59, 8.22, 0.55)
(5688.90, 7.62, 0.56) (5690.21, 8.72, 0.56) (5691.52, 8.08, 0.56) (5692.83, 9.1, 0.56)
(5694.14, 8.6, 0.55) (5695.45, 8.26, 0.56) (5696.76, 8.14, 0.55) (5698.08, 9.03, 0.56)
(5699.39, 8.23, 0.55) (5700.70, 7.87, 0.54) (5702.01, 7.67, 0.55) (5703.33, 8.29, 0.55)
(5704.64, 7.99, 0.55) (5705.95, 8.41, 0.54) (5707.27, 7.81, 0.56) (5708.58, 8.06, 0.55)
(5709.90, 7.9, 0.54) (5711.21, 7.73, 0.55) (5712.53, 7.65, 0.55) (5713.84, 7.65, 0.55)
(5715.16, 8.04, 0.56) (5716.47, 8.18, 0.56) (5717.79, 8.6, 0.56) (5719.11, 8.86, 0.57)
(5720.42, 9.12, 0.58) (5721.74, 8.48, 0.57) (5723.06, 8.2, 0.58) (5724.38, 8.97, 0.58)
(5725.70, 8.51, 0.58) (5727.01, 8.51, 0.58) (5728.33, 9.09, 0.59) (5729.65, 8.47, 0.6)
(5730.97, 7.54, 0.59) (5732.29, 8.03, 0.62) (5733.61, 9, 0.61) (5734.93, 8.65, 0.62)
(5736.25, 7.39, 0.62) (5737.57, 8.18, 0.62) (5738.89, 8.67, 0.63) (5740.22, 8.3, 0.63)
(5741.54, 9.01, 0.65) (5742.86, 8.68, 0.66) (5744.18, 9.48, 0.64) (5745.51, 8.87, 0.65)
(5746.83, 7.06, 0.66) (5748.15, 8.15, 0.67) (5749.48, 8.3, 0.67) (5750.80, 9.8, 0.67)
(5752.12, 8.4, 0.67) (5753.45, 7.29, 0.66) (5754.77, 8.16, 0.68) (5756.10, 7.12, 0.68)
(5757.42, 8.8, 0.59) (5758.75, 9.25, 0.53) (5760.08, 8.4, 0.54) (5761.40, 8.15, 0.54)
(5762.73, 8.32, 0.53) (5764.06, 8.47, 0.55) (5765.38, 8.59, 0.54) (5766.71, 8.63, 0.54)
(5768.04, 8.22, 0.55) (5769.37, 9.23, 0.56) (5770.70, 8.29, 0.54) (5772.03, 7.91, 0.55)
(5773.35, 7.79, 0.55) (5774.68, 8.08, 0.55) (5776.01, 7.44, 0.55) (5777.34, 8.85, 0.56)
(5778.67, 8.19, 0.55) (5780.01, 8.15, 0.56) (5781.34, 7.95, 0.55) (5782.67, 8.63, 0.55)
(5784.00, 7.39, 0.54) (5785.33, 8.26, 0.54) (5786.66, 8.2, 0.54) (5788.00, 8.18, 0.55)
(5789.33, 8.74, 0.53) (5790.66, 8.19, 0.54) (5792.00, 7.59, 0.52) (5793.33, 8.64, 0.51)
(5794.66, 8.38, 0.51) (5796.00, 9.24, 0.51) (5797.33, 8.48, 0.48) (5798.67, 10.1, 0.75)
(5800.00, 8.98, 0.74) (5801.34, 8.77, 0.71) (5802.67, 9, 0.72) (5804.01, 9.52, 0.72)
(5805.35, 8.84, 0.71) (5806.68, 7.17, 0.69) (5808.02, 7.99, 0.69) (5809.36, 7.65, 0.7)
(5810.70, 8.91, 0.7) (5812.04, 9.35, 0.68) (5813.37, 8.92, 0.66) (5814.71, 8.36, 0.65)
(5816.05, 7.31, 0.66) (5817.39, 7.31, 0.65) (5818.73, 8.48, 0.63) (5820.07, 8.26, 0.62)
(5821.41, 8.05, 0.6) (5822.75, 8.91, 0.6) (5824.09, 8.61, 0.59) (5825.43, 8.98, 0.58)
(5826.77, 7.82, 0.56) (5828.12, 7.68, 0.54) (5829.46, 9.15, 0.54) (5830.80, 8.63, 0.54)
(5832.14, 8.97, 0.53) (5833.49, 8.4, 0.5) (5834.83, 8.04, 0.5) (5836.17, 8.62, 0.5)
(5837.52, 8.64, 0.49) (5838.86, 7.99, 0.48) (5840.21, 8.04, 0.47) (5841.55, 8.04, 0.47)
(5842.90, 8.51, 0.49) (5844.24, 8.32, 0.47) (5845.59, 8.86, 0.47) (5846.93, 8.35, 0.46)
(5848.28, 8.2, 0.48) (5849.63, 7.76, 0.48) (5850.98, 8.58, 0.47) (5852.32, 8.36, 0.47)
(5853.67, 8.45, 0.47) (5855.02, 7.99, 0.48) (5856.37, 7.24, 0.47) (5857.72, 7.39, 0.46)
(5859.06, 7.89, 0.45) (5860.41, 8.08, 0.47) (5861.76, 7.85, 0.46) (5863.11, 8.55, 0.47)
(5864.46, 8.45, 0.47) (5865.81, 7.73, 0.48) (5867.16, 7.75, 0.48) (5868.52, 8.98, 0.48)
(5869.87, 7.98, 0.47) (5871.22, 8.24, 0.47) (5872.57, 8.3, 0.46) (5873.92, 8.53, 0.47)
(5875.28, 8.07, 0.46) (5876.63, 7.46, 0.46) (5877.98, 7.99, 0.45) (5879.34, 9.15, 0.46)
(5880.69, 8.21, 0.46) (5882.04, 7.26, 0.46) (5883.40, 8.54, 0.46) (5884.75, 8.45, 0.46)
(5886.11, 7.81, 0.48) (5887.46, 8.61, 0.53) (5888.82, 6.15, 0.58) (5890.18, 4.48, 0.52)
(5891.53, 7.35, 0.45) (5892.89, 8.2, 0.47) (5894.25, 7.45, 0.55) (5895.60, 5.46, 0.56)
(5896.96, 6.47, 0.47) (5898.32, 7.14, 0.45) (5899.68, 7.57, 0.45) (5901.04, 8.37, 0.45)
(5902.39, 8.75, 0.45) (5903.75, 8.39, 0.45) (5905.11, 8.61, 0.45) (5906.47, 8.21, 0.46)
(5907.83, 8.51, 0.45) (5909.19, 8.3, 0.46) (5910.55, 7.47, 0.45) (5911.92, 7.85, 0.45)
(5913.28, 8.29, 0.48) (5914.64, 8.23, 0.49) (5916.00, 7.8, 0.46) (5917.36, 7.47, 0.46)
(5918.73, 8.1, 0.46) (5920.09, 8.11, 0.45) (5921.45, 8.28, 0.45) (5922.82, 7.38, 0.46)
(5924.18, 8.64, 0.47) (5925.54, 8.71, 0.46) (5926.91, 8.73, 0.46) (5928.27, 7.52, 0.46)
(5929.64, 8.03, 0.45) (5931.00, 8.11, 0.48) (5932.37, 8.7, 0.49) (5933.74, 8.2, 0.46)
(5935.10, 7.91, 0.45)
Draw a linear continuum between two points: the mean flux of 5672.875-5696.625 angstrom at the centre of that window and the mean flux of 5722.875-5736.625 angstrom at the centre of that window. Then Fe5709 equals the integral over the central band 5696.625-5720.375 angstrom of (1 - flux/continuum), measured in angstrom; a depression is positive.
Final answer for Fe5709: 0.74 angstrom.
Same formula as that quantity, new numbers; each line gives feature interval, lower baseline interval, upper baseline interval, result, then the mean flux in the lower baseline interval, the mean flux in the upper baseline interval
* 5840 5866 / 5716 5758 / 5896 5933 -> 0.1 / 8.43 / 8.04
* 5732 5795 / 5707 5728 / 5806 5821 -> -0.7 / 8.29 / 8.16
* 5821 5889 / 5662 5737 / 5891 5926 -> -1.9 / 8.34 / 7.89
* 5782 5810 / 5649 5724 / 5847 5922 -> -1.4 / 8.29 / 7.91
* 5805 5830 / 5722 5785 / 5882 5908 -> -0.9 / 8.35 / 7.58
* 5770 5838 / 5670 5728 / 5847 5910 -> -2.6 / 8.33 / 7.9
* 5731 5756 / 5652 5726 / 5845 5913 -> -0.5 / 8.3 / 7.92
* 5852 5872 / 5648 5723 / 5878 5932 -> -0.3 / 8.29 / 7.86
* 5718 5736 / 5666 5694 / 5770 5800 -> -0.3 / 8.44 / 8.32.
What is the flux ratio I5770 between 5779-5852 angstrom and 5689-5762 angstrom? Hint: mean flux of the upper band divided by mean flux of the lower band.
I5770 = 1.0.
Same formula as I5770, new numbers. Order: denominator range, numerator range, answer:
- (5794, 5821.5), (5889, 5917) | 0.89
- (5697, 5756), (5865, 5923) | 0.94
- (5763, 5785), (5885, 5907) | 0.90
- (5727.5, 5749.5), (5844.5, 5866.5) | 0.97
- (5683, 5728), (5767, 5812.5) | 1.02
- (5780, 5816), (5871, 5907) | 0.91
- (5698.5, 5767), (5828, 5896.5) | 0.96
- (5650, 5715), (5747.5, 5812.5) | 1.02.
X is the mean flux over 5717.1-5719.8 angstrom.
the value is 8.73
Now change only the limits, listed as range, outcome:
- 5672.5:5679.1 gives 8.42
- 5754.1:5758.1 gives 8.03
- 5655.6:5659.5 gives 7.88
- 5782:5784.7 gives 8.03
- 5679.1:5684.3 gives 8.42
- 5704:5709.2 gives 8.07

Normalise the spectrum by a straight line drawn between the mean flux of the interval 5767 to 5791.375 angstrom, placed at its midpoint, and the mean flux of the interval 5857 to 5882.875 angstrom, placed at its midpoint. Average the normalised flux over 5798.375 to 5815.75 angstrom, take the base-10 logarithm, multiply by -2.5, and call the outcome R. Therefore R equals -0.06 mag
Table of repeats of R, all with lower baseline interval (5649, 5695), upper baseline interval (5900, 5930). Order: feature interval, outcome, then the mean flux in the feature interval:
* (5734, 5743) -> -0.01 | 8.41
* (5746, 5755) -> 0.01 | 8.19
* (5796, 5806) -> -0.11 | 9.11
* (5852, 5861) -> 0.04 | 7.9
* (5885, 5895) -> 0.14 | 7.19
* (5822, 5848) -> -0.03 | 8.45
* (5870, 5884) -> 0.00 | 8.17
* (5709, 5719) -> 0.04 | 8.01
